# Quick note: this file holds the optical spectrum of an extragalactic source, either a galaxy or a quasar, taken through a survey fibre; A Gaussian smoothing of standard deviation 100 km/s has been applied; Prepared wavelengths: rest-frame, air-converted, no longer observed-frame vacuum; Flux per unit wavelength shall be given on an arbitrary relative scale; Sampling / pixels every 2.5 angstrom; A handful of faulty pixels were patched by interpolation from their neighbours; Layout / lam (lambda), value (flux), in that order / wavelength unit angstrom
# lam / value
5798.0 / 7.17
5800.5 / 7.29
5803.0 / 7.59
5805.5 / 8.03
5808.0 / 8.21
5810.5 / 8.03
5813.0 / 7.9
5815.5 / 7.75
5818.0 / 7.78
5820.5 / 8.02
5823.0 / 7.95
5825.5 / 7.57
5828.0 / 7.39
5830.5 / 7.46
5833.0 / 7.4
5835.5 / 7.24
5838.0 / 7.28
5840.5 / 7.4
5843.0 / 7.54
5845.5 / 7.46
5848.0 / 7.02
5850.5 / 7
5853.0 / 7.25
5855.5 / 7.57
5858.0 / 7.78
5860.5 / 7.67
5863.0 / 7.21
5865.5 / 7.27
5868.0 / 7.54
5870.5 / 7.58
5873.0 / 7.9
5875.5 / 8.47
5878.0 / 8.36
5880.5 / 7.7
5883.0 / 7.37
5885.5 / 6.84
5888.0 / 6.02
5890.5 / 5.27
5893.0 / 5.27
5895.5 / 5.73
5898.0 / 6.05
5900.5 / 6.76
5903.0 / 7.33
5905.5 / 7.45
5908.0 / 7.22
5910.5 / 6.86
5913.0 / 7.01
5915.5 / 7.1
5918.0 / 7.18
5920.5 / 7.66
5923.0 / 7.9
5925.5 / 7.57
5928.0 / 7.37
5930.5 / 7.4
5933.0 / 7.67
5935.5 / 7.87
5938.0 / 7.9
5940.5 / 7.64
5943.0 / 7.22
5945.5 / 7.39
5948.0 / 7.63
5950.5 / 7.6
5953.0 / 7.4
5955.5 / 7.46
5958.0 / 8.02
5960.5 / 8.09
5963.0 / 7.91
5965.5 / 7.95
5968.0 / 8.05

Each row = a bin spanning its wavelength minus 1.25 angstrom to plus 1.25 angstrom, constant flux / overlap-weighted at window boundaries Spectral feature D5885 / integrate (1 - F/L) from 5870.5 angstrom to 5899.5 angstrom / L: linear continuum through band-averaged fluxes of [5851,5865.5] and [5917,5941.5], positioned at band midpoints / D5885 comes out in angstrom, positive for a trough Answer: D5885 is 2.6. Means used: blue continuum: 7.45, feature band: 6.85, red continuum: 7.62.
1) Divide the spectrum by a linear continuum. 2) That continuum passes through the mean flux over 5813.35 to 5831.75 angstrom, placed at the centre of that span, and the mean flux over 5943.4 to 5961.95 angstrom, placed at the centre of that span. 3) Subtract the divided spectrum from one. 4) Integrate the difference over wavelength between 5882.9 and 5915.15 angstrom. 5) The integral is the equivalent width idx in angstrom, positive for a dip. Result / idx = 4.8 angstrom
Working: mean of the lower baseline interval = 7.71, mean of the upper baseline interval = 7.64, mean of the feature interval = 6.54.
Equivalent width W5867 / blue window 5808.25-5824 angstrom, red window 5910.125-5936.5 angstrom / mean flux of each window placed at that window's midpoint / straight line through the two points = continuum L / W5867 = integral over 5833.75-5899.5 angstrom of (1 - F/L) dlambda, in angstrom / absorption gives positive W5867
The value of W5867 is 4.7 angstrom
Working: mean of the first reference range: 7.92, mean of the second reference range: 7.43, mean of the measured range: 7.15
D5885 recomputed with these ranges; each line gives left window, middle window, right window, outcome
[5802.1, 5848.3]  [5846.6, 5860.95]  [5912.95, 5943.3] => 0.5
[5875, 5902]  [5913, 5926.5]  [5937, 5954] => -0.5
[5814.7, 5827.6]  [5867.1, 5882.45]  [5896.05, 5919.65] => -1.3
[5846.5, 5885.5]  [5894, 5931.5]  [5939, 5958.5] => 2.2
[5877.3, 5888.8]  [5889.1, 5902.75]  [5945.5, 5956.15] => 2.6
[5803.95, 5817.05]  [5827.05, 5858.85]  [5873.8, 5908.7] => 0.7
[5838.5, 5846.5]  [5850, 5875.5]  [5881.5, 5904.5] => -2.0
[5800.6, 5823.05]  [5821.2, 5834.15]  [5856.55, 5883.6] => 0.4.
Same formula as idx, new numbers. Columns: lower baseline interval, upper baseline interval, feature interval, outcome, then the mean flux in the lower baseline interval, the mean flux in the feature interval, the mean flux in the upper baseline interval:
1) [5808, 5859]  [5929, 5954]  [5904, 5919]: 0.8 angstrom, 7.55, 7.14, 7.57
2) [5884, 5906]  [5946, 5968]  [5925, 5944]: -1.0 angstrom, 6.28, 7.59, 7.76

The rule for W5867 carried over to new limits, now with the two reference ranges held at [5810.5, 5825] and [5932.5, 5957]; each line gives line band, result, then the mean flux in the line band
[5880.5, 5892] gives 1.8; 6.49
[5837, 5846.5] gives 0.5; 7.42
